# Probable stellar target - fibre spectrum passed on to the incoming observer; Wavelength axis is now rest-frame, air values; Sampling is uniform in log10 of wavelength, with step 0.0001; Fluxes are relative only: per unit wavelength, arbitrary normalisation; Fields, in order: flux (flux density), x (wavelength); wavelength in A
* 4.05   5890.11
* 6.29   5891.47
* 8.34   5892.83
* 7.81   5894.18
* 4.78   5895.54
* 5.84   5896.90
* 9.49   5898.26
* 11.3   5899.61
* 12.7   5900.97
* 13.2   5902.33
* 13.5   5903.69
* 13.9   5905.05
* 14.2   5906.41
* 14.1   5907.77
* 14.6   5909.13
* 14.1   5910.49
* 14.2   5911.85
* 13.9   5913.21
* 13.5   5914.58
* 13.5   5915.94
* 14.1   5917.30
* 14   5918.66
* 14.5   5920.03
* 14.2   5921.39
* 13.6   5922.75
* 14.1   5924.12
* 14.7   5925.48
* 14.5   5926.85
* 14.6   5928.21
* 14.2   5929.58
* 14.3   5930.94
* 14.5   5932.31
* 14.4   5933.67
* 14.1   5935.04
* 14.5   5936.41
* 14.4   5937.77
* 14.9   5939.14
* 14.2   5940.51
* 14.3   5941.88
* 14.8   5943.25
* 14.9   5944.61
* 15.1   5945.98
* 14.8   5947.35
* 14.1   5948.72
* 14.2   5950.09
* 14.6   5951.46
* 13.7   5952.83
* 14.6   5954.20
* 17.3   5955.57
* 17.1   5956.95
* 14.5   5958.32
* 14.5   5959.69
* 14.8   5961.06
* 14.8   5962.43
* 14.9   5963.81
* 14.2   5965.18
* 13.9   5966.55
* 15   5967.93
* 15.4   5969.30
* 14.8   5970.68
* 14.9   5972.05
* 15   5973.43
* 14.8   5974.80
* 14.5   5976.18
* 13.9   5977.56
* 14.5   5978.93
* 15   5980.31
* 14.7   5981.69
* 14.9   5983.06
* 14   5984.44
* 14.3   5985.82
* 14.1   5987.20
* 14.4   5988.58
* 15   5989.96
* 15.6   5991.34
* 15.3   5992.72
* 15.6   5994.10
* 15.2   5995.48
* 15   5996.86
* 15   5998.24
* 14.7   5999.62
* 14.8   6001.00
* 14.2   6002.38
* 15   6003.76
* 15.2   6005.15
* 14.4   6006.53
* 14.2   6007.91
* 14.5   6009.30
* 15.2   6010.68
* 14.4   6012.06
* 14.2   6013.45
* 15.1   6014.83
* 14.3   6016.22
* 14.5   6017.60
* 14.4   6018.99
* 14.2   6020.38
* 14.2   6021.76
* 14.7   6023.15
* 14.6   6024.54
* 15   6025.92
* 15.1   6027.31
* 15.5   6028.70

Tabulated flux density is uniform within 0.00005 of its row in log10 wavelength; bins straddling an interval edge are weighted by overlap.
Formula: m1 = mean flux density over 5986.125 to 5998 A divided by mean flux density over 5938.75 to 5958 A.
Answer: 1.01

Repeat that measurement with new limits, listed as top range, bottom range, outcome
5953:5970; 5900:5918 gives 1.09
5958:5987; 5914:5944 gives 1.02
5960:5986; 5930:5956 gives 1.00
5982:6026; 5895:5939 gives 1.10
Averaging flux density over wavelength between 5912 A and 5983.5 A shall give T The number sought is 14.6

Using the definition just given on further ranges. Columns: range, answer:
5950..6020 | 14.8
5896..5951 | 13.8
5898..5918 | 13.4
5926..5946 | 14.5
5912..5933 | 14.1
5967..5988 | 14.6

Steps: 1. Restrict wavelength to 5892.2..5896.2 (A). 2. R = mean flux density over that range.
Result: 6.98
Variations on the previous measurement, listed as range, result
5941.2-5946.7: 14.8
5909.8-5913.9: 14.1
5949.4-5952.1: 14.4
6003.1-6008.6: 14.7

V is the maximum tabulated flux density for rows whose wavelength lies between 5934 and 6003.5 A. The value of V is 17.3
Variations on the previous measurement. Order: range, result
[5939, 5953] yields 15.1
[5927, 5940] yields 14.9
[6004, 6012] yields 15.2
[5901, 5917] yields 14.6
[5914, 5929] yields 14.7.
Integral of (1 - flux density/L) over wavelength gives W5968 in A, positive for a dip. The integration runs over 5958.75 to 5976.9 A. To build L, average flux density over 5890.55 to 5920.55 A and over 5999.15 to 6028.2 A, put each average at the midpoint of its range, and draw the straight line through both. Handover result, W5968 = -1.74 A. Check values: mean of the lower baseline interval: 11.8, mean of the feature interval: 14.7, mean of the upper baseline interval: 14.6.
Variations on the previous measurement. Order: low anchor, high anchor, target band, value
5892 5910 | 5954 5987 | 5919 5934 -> -2.3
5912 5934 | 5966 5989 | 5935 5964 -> -0.8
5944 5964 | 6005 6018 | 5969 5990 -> 0.2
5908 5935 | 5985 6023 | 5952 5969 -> -0.6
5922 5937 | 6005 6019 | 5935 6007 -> -1.6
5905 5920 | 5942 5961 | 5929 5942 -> 0.2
